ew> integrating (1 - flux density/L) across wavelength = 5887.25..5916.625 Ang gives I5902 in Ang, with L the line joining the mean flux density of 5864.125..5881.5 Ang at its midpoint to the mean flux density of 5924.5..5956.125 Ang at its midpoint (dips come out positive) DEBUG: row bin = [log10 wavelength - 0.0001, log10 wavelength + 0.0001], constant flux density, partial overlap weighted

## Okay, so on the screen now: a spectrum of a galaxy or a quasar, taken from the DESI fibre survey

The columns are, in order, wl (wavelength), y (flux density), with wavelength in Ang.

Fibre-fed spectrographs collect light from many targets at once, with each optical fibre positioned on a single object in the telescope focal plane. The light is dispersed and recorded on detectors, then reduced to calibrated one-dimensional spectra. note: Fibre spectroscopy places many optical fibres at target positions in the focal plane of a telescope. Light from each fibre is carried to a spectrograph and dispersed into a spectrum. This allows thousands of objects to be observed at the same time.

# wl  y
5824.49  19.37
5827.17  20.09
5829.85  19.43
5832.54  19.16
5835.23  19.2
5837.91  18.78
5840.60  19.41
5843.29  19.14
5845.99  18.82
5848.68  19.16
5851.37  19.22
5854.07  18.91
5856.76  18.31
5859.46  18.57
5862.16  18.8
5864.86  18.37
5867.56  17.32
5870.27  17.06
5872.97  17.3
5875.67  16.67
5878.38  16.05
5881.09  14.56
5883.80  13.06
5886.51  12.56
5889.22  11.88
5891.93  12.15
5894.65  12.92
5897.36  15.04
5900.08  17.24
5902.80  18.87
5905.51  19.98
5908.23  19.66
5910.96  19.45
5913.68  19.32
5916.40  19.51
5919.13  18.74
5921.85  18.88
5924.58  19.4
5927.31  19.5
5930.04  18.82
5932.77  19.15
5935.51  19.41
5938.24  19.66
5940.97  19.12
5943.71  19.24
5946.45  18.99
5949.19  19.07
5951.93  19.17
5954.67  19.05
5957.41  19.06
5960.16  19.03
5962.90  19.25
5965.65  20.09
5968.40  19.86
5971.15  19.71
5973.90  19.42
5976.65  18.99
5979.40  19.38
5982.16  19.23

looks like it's 1.9 Ang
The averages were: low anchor 16.8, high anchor 19.2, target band 16.7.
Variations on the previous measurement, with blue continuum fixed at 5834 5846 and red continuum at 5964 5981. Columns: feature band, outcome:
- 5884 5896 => 4.3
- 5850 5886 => 3.9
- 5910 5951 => 0.4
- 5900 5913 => 0.1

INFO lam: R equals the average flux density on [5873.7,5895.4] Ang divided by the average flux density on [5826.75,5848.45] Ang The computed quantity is 0.72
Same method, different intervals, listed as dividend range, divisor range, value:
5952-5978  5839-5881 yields 1.07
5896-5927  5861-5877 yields 1.07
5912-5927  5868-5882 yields 1.17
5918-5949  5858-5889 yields 1.18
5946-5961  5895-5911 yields 1.06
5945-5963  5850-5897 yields 1.19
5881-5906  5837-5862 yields 0.78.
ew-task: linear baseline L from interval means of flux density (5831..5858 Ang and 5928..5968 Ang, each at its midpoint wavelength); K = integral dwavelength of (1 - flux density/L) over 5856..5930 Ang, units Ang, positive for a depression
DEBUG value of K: 7.8 Ang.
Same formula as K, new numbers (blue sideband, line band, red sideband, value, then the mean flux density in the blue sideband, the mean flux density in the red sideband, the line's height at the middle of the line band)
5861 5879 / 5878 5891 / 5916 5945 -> 3.2 Ang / 17.4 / 19.2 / 17.8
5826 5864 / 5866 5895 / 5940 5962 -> 6.5 Ang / 19.1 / 19.1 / 19.1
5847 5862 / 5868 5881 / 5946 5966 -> 1.6 Ang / 18.8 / 19.2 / 18.9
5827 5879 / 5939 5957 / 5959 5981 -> 0.1 Ang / 18.5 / 19.5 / 19.3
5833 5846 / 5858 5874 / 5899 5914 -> 1.0 Ang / 19.1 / 19.1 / 19.1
